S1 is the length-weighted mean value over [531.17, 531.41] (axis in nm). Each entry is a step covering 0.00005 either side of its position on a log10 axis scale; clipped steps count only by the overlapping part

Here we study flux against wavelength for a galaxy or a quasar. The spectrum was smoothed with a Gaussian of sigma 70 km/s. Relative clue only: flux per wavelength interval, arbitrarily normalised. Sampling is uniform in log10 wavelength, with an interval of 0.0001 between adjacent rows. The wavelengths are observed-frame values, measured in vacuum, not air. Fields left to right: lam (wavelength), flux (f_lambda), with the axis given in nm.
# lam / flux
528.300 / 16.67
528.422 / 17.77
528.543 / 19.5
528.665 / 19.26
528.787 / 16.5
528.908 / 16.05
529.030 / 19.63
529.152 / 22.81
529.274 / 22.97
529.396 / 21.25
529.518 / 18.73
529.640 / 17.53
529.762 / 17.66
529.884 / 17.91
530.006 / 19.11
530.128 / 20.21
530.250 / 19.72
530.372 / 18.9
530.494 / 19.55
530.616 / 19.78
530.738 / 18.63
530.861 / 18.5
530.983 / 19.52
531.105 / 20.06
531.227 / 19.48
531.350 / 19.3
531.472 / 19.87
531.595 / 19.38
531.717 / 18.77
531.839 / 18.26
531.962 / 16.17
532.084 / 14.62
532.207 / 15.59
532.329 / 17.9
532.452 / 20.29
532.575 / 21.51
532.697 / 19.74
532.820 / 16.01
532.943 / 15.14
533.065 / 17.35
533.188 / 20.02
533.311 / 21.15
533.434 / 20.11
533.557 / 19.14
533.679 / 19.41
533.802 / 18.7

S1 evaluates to 19.3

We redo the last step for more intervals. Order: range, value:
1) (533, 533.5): 19.6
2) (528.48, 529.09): 18.2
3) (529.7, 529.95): 17.8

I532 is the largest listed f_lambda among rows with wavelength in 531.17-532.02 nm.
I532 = 19.87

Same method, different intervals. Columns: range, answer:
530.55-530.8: 19.78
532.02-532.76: 21.51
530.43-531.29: 20.06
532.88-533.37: 21.15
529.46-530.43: 20.21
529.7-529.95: 17.91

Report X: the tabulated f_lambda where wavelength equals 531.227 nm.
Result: 19.48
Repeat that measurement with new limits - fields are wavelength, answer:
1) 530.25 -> 19.72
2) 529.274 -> 22.97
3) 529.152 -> 22.81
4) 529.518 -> 18.73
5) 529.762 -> 17.66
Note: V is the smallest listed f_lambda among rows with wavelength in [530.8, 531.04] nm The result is 18.5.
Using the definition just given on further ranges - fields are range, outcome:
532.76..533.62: 15.14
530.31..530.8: 18.63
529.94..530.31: 19.11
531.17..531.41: 19.3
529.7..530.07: 17.66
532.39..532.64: 20.29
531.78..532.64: 14.62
